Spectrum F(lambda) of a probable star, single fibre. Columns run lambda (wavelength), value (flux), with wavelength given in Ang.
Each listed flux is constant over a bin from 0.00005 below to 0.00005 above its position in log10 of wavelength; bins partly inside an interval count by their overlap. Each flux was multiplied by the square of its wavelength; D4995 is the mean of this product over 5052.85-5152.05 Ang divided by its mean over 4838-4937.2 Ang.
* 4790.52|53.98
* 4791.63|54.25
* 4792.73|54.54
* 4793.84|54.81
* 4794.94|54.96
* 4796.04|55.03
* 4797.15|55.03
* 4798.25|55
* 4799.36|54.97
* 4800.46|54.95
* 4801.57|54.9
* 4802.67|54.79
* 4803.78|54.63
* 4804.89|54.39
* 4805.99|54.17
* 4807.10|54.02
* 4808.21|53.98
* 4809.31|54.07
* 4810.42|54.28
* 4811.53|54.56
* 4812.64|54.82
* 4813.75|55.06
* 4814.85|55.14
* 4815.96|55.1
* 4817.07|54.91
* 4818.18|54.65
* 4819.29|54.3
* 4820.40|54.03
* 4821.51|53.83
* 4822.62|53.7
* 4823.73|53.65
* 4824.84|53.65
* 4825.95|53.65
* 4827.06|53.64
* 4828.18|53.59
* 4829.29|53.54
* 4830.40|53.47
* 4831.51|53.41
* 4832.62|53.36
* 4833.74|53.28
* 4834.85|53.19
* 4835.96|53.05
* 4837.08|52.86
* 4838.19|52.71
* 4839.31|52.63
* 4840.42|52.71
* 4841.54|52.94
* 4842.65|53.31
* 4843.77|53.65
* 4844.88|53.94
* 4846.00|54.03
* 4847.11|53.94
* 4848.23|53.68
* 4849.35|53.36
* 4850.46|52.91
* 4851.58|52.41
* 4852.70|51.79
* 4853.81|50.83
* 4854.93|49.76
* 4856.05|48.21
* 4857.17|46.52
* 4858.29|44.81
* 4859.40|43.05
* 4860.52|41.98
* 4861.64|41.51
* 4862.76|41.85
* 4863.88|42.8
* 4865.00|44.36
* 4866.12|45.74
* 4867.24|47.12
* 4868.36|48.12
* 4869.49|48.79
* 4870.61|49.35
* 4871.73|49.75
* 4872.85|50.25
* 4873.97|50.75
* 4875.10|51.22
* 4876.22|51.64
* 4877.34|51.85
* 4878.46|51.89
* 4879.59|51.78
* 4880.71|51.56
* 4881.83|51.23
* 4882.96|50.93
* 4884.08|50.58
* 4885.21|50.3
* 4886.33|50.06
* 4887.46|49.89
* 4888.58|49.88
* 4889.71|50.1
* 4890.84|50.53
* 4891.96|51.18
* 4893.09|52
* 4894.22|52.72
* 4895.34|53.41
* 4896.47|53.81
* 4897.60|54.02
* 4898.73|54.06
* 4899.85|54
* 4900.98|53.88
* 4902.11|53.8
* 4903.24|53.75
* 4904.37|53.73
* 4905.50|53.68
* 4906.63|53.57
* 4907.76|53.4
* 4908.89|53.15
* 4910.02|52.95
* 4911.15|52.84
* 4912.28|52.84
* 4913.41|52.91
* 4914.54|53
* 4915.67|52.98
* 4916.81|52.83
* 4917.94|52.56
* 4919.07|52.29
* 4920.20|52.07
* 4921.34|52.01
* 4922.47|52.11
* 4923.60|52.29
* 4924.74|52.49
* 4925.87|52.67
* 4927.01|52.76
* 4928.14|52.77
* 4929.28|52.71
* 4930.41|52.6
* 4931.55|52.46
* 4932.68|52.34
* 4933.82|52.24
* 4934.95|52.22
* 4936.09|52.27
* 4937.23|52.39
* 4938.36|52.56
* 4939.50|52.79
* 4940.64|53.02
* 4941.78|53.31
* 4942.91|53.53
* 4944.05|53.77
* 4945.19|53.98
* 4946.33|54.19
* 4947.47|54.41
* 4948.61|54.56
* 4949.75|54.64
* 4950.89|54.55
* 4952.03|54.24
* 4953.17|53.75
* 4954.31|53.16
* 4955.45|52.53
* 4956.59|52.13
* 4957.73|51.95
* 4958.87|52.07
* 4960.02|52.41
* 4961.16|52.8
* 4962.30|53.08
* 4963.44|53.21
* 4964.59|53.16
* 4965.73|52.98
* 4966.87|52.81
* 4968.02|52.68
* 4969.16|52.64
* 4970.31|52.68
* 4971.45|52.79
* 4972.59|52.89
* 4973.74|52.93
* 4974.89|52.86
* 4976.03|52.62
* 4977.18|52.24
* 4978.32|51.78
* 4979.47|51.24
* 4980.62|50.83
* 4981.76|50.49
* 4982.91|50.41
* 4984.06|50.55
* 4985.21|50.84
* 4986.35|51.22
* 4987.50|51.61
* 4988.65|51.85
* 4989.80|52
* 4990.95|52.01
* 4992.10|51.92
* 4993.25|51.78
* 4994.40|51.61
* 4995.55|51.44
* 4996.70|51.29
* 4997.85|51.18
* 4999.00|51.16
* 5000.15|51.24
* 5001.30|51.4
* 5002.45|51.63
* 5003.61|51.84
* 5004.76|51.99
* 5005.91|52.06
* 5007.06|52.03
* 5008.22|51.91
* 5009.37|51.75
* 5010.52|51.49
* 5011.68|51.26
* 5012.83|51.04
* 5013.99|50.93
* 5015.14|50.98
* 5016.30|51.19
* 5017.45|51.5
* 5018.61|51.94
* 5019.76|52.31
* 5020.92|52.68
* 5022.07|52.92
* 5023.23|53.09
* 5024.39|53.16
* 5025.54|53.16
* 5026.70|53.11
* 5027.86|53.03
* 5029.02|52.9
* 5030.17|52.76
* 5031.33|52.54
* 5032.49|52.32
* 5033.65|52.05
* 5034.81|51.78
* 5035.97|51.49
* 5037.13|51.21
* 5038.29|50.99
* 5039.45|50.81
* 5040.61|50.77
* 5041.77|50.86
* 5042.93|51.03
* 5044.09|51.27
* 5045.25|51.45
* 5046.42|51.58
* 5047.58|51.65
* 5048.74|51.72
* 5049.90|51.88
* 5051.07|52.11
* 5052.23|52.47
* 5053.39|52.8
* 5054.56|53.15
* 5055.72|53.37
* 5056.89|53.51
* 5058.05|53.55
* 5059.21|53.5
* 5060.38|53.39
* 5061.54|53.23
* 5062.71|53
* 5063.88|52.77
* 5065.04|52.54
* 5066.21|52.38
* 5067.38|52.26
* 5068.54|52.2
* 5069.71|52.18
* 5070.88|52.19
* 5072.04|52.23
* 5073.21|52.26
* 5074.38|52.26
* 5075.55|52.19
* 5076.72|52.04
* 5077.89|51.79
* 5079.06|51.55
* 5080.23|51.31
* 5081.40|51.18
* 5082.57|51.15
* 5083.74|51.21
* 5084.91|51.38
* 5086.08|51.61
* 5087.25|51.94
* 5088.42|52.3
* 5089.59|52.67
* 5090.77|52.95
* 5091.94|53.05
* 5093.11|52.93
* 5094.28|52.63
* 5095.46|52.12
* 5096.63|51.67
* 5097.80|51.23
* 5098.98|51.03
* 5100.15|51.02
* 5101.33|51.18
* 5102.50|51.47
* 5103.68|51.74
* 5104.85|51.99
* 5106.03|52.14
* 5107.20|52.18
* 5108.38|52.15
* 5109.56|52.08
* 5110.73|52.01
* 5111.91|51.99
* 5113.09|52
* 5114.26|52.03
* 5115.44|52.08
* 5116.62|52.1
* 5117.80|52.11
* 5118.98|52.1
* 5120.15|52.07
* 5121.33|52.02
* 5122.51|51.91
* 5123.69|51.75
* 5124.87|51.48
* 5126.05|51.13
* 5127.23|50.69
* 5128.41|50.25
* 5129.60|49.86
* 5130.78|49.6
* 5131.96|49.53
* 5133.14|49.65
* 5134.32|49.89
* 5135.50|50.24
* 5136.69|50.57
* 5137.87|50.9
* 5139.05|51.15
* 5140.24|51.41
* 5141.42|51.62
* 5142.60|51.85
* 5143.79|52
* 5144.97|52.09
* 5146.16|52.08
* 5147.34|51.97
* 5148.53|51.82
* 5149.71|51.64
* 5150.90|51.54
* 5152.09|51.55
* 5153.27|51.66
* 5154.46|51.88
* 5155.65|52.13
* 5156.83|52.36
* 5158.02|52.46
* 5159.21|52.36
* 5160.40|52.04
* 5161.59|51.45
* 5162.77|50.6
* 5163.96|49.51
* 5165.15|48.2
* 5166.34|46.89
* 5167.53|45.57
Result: 1.10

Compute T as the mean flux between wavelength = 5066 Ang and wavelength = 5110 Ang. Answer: 51.9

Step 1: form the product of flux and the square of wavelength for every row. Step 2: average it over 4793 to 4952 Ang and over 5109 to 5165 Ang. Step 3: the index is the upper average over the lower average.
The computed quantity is 1.09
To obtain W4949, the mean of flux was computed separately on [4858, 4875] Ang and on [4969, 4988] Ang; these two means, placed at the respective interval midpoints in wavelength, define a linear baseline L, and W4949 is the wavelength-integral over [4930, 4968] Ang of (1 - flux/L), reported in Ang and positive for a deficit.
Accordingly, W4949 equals -2.1 Ang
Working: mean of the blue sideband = 46.2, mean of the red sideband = 51.8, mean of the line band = 53.1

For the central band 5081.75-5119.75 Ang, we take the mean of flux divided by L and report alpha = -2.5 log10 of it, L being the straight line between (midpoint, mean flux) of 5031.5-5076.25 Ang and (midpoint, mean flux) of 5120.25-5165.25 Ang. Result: -0.01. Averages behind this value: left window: 52.2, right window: 51.2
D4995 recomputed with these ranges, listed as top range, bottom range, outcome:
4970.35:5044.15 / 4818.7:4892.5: 1.08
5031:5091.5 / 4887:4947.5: 1.05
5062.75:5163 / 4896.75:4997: 1.05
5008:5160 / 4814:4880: 1.12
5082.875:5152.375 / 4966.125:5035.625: 1.04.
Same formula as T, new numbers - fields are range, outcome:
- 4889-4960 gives 52.9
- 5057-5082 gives 52.4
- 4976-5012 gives 51.5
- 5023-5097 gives 52.2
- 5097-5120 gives 51.8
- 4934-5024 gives 52.3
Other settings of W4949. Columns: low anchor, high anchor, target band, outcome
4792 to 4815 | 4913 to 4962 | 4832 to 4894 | 4.2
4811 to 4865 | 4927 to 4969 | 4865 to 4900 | 1.0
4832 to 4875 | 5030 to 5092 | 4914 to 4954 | -1.8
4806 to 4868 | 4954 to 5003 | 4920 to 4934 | -0.1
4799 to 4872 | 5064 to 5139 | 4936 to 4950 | -0.5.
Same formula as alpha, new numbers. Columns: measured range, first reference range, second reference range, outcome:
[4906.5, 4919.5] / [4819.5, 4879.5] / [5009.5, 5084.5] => -0.036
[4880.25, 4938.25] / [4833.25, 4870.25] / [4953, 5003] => -0.034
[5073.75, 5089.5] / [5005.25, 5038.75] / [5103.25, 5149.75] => 0.000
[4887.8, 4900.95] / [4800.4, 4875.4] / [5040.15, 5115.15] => -0.012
